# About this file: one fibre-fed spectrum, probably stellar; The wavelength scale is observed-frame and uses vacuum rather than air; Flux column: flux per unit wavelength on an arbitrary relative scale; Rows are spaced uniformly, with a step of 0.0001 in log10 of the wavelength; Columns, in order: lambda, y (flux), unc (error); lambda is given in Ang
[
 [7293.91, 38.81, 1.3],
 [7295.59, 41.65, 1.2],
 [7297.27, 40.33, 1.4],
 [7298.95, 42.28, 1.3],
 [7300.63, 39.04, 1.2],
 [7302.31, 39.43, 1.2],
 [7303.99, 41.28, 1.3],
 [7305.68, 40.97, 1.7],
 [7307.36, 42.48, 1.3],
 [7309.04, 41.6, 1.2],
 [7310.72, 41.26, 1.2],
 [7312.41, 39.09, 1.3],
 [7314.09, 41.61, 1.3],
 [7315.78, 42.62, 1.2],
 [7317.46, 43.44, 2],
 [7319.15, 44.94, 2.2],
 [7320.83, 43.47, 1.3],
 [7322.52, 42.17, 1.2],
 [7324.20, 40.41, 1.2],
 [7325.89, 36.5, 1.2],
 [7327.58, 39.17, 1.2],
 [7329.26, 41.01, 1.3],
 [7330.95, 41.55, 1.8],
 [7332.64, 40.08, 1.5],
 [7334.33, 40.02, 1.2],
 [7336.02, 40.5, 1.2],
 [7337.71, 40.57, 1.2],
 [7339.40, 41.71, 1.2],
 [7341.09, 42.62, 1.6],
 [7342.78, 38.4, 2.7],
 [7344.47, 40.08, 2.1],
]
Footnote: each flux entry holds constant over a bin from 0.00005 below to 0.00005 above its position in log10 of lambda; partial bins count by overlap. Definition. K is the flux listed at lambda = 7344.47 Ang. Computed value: 40.08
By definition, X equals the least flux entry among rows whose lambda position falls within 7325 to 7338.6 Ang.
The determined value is 36.5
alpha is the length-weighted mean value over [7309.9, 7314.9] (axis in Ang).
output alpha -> 40.6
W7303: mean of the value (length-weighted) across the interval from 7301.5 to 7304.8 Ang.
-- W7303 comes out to 40.4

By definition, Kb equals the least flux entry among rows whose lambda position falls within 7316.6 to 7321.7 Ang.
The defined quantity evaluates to 43.44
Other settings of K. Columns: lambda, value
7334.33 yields 40.02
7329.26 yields 41.01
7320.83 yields 43.47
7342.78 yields 38.4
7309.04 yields 41.6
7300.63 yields 39.04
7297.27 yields 40.33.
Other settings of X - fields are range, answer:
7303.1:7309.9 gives 40.97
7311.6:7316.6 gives 39.09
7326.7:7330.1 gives 39.17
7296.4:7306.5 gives 39.04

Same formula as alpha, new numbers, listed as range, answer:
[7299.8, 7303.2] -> 39.3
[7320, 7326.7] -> 40.6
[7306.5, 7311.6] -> 41.8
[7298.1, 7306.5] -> 40.6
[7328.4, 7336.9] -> 40.6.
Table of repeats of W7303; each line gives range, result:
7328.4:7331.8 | 41.3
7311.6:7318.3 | 41.7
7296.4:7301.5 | 40.6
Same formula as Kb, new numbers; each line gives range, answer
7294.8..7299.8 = 40.33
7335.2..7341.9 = 40.5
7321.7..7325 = 40.41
